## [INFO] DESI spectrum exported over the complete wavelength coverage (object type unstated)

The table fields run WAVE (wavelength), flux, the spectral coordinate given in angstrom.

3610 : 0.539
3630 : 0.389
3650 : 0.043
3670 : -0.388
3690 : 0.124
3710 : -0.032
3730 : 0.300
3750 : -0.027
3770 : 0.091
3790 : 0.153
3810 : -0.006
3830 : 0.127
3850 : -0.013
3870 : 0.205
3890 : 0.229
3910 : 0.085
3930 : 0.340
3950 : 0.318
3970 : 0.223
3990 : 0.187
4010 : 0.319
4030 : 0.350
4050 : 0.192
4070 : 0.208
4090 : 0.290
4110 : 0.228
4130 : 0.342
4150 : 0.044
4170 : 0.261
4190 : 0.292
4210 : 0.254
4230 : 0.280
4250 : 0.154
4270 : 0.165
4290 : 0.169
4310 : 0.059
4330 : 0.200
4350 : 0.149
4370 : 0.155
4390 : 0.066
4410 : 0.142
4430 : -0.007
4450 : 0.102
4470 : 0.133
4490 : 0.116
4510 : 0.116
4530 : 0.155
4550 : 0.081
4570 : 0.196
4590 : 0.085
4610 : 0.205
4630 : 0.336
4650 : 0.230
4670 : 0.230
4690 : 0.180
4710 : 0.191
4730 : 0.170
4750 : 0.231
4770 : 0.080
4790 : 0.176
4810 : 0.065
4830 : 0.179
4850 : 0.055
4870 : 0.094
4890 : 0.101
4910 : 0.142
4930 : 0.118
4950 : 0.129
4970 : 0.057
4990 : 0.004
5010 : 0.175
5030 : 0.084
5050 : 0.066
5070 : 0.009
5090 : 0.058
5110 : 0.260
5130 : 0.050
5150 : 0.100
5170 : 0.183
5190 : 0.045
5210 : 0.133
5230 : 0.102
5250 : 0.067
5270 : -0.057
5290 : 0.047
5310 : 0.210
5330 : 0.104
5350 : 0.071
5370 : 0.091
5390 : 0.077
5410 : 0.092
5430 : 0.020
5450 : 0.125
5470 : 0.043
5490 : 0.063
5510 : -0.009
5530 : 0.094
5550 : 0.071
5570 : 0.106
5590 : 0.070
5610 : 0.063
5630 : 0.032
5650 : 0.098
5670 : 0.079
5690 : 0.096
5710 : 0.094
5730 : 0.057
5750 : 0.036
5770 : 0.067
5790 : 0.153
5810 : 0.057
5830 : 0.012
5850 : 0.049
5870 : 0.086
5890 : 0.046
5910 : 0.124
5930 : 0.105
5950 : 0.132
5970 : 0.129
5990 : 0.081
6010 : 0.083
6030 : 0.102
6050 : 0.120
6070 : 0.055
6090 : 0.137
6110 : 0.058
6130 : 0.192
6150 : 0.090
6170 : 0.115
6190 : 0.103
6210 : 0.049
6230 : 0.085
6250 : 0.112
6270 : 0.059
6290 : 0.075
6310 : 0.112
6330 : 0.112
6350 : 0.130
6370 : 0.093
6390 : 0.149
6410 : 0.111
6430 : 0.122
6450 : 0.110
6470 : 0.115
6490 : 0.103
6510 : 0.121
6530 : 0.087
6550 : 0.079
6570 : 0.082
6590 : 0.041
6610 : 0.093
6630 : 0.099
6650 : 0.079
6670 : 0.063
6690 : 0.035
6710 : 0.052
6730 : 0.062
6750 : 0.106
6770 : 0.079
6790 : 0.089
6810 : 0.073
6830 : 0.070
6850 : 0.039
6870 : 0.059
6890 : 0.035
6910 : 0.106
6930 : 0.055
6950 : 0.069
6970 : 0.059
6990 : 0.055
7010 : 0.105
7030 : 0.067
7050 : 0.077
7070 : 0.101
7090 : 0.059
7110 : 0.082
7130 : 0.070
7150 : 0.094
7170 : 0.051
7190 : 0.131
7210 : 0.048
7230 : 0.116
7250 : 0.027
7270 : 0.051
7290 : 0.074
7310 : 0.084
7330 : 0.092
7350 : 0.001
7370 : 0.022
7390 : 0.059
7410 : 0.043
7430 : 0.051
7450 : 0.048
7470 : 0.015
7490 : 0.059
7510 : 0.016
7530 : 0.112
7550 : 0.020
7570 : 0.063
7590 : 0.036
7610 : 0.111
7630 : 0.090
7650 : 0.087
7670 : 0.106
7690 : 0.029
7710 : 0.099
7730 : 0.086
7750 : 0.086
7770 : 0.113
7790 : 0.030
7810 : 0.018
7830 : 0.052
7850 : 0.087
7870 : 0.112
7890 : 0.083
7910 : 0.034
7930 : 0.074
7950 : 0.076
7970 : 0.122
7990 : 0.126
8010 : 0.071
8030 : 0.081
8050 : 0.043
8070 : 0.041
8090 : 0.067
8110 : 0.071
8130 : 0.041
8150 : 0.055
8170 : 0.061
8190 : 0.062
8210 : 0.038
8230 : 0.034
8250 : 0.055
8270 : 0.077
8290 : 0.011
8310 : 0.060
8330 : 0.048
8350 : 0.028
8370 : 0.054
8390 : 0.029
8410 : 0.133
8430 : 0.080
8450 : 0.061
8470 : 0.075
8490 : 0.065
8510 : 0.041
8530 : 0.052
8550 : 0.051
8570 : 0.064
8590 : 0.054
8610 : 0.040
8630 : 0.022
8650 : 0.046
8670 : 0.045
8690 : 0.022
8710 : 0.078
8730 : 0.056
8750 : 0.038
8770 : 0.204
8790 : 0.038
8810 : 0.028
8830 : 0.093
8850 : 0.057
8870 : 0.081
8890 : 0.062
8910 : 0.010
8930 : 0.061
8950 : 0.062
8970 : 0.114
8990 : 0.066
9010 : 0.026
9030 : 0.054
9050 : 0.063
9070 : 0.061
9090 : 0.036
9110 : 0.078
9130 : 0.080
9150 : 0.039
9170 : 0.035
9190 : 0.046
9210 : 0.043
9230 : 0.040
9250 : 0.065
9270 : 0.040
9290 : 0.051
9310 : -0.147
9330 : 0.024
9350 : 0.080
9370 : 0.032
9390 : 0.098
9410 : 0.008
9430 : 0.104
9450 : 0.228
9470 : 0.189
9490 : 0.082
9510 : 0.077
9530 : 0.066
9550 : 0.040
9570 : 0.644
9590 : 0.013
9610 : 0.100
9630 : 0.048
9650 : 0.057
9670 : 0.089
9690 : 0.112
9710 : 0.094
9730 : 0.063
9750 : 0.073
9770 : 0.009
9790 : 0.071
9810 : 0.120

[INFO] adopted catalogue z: 1.566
